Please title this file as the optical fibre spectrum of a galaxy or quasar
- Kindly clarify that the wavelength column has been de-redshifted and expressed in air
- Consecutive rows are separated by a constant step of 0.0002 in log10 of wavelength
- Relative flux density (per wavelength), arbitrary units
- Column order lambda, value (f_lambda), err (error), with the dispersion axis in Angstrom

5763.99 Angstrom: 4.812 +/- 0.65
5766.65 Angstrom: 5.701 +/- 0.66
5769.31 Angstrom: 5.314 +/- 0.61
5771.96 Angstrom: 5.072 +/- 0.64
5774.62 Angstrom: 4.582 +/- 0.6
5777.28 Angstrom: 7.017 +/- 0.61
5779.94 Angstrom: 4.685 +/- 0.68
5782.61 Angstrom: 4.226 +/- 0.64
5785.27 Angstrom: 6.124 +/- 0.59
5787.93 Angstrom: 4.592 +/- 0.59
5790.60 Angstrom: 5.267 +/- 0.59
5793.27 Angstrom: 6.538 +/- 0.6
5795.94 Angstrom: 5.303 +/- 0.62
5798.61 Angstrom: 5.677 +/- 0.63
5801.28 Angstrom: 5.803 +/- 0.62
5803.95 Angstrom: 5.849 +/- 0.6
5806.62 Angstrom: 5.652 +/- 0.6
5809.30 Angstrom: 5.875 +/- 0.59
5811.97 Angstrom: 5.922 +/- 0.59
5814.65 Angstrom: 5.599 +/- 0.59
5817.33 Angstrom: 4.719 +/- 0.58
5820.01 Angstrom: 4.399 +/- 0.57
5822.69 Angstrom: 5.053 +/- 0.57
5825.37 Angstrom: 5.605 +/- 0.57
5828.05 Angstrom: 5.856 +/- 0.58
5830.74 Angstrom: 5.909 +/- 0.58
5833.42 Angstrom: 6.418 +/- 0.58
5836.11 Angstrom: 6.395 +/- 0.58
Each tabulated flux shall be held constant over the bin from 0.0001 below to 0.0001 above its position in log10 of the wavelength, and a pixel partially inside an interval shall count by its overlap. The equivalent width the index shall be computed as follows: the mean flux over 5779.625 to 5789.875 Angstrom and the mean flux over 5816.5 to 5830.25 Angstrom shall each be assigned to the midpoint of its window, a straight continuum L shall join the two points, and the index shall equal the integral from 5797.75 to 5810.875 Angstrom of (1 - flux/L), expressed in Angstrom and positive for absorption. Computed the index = -1.8 Angstrom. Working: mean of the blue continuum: 4.95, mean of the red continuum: 5.19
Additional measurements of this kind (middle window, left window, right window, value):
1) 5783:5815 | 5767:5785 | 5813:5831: -2.3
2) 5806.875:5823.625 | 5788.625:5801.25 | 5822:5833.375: 1.2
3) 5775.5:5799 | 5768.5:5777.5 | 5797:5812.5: 0.3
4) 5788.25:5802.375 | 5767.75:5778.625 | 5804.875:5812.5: 0.1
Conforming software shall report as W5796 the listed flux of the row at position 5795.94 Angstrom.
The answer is 5.303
